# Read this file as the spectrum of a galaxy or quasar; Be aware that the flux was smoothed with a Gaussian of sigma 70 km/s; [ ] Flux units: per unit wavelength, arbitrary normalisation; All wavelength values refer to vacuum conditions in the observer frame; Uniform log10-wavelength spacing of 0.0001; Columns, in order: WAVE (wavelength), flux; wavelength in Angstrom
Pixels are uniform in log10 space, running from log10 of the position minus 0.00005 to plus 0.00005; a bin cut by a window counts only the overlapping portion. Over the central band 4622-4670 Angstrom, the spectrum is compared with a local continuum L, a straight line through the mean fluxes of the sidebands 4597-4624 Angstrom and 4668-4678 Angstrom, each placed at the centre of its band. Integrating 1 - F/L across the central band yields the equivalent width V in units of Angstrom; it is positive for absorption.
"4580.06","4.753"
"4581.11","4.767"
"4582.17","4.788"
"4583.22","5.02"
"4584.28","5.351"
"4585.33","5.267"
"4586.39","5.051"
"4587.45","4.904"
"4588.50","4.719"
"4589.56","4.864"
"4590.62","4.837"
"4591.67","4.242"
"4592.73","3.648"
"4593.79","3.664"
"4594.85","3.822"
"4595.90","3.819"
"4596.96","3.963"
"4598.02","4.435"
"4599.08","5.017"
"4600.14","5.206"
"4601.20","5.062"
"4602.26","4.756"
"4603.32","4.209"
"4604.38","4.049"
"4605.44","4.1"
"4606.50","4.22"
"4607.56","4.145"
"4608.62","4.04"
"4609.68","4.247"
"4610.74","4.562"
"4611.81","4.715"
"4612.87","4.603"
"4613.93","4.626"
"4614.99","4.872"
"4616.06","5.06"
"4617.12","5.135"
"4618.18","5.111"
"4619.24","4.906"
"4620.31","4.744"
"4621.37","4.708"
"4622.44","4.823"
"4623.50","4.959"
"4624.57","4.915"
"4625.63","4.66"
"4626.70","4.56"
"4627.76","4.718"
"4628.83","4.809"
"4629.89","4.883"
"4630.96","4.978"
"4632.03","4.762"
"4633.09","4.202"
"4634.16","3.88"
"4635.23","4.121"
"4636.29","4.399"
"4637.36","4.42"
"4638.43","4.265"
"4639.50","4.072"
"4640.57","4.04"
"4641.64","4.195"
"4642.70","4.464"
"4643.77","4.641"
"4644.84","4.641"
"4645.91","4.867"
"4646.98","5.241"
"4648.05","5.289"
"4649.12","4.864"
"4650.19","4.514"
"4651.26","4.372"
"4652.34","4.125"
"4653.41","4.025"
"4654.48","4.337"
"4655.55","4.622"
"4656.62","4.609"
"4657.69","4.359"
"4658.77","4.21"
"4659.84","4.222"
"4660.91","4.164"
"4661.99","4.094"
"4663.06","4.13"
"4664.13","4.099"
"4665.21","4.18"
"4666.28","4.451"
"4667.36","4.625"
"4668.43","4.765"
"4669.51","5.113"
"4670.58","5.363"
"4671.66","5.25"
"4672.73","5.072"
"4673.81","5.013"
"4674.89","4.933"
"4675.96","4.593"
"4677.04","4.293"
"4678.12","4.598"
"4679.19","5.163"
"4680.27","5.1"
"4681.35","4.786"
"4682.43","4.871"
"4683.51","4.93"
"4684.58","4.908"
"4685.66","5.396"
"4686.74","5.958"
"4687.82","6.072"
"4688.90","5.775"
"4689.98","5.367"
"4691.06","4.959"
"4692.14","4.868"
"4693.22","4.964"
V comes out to 2.9 Angstrom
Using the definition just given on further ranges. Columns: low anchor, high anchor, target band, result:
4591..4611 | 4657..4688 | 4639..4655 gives 0.3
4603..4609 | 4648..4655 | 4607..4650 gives -3.4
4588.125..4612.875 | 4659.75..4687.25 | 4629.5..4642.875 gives 0.6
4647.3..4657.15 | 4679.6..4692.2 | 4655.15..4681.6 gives 1.4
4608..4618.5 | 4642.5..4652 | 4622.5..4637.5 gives 0.4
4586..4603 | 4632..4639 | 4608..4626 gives -1.6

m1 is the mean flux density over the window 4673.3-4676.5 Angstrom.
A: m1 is 4.85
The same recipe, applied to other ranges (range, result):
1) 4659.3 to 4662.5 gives 4.16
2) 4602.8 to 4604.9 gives 4.13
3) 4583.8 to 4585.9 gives 5.31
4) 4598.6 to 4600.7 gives 5.11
